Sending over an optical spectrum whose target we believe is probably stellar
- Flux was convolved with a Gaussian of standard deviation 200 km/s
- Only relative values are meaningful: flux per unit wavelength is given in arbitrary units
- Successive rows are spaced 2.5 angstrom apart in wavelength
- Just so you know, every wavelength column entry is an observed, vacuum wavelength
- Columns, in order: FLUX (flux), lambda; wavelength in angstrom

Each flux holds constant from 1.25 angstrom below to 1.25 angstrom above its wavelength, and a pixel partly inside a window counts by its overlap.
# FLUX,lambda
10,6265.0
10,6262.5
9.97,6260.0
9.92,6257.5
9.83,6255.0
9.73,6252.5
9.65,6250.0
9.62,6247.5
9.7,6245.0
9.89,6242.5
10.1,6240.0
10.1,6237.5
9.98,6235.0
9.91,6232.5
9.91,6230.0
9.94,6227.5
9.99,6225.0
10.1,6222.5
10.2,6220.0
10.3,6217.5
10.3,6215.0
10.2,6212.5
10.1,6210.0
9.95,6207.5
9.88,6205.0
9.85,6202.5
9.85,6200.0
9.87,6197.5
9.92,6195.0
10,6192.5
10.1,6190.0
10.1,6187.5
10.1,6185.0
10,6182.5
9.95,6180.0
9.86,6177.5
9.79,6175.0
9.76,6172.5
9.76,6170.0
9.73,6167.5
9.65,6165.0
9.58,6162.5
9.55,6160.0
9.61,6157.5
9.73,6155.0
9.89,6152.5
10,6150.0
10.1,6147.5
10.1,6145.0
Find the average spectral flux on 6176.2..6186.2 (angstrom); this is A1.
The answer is 9.98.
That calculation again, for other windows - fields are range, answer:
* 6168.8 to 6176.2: 9.77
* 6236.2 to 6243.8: 10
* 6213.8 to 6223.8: 10.2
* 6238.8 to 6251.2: 9.79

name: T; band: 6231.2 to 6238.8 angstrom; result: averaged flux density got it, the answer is 10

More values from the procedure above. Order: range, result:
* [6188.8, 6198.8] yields 9.97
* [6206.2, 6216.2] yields 10.1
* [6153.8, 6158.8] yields 9.67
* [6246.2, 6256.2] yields 9.71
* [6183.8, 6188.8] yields 10.1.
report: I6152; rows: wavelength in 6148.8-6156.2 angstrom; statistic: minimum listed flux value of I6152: 9.73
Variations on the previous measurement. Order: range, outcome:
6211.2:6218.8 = 10.2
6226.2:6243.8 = 9.89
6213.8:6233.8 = 9.91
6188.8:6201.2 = 9.85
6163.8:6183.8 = 9.65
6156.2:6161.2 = 9.55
